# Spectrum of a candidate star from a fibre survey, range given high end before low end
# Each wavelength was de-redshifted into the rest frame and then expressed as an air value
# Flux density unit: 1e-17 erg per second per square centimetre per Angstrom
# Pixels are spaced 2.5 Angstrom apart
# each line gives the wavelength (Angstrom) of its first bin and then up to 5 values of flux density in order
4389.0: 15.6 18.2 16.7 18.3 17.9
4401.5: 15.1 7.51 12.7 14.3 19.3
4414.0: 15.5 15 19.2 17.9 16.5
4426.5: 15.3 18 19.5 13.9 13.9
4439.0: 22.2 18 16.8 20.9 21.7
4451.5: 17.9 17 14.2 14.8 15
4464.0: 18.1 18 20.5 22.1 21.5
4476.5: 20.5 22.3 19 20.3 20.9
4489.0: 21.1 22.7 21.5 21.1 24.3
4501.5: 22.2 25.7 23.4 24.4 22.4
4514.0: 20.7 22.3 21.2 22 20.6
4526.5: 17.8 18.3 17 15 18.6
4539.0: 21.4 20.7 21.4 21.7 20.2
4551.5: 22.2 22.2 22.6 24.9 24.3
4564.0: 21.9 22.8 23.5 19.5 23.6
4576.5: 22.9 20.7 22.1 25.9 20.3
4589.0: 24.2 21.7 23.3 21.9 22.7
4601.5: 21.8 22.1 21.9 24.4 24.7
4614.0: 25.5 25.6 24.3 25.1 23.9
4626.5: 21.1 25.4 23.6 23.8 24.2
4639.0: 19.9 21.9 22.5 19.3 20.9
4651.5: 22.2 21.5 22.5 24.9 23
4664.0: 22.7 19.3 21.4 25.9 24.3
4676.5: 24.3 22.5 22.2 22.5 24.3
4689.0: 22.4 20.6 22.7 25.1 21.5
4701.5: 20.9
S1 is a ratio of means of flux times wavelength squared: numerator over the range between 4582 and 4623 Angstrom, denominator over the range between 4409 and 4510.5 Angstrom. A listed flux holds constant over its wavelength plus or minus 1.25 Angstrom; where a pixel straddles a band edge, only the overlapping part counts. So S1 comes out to 1.3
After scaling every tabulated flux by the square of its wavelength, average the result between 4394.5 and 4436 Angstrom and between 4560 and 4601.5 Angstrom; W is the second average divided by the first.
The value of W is 1.52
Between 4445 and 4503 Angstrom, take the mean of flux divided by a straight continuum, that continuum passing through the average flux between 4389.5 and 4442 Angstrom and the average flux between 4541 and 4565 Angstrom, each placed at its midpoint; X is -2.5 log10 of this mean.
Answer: -0.06 mag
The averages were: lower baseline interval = 16.4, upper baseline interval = 22.3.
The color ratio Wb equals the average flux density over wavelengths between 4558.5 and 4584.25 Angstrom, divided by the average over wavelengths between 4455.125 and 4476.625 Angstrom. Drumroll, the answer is 1.3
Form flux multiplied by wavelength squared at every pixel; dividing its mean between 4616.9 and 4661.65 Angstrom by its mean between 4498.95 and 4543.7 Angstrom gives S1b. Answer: 1.15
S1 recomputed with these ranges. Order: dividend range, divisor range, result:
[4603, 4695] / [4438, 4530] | 1.21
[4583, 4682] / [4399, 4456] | 1.50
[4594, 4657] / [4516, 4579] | 1.12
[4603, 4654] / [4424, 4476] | 1.39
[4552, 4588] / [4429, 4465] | 1.37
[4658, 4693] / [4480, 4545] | 1.17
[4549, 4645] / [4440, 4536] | 1.20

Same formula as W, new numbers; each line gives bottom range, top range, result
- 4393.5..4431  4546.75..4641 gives 1.56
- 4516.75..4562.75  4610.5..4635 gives 1.22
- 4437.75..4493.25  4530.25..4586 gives 1.16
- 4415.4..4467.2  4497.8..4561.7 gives 1.28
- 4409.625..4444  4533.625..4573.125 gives 1.33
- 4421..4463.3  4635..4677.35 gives 1.42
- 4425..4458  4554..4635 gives 1.41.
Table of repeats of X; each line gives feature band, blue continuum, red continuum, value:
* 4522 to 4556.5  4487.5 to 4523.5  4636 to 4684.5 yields 0.13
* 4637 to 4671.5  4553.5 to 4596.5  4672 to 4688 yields 0.07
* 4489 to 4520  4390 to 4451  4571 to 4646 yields -0.15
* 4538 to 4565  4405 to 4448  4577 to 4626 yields -0.03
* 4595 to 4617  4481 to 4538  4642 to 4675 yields -0.07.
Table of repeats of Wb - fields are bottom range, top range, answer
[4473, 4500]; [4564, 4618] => 1.07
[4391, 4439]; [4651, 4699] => 1.41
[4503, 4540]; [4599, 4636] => 1.15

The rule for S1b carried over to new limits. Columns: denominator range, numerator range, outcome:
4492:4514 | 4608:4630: 1.12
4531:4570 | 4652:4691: 1.13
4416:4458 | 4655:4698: 1.45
